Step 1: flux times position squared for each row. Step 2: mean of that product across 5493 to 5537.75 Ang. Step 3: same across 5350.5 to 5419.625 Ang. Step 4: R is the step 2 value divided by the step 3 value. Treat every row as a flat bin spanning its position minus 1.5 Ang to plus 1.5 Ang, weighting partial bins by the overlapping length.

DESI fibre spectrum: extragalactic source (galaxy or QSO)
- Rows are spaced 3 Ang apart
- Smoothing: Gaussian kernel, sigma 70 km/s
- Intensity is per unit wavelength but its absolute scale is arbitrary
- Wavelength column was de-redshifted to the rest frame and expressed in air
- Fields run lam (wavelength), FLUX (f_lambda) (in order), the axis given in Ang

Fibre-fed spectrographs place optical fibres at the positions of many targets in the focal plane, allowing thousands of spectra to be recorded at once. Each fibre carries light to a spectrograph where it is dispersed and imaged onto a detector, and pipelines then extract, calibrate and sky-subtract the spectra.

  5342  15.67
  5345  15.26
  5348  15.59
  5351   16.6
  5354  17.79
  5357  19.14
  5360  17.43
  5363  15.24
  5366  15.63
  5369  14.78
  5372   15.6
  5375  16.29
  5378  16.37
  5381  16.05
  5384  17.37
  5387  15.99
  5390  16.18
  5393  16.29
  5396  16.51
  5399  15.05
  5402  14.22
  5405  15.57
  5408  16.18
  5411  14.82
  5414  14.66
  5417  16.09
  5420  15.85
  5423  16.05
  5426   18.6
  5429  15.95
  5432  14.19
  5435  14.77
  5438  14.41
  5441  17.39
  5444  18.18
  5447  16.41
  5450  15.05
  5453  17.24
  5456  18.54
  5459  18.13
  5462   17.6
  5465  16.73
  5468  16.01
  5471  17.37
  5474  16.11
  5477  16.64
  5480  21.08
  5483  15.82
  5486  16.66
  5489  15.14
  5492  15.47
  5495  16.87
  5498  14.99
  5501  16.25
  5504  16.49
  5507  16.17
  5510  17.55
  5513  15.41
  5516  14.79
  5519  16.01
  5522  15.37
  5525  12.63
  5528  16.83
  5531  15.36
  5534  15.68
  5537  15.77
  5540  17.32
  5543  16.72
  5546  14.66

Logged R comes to 1.0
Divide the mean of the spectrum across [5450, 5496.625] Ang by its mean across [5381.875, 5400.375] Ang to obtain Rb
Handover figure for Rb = 1.0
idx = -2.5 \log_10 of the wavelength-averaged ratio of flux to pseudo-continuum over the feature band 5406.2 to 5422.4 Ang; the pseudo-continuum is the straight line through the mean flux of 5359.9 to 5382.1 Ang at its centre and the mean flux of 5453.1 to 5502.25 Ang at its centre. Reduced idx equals 0.05 mag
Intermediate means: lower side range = 15.8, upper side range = 16.9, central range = 15.6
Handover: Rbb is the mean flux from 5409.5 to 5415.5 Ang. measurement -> 14.7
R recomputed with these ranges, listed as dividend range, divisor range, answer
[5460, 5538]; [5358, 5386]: 1.05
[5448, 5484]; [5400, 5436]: 1.12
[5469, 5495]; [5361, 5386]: 1.09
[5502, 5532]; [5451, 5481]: 0.92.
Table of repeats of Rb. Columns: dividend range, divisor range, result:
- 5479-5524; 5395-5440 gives 1.04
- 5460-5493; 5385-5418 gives 1.08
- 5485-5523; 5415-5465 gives 0.96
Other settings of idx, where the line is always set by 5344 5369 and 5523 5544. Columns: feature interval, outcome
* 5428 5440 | 0.09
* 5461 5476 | -0.05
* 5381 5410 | 0.03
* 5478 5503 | -0.04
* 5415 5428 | -0.02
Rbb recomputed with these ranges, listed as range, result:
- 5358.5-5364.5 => 16.3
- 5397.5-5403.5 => 14.6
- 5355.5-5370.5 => 16.4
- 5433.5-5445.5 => 16.2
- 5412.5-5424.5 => 15.7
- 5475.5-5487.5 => 17.6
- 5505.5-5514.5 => 16.4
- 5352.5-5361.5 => 18.1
